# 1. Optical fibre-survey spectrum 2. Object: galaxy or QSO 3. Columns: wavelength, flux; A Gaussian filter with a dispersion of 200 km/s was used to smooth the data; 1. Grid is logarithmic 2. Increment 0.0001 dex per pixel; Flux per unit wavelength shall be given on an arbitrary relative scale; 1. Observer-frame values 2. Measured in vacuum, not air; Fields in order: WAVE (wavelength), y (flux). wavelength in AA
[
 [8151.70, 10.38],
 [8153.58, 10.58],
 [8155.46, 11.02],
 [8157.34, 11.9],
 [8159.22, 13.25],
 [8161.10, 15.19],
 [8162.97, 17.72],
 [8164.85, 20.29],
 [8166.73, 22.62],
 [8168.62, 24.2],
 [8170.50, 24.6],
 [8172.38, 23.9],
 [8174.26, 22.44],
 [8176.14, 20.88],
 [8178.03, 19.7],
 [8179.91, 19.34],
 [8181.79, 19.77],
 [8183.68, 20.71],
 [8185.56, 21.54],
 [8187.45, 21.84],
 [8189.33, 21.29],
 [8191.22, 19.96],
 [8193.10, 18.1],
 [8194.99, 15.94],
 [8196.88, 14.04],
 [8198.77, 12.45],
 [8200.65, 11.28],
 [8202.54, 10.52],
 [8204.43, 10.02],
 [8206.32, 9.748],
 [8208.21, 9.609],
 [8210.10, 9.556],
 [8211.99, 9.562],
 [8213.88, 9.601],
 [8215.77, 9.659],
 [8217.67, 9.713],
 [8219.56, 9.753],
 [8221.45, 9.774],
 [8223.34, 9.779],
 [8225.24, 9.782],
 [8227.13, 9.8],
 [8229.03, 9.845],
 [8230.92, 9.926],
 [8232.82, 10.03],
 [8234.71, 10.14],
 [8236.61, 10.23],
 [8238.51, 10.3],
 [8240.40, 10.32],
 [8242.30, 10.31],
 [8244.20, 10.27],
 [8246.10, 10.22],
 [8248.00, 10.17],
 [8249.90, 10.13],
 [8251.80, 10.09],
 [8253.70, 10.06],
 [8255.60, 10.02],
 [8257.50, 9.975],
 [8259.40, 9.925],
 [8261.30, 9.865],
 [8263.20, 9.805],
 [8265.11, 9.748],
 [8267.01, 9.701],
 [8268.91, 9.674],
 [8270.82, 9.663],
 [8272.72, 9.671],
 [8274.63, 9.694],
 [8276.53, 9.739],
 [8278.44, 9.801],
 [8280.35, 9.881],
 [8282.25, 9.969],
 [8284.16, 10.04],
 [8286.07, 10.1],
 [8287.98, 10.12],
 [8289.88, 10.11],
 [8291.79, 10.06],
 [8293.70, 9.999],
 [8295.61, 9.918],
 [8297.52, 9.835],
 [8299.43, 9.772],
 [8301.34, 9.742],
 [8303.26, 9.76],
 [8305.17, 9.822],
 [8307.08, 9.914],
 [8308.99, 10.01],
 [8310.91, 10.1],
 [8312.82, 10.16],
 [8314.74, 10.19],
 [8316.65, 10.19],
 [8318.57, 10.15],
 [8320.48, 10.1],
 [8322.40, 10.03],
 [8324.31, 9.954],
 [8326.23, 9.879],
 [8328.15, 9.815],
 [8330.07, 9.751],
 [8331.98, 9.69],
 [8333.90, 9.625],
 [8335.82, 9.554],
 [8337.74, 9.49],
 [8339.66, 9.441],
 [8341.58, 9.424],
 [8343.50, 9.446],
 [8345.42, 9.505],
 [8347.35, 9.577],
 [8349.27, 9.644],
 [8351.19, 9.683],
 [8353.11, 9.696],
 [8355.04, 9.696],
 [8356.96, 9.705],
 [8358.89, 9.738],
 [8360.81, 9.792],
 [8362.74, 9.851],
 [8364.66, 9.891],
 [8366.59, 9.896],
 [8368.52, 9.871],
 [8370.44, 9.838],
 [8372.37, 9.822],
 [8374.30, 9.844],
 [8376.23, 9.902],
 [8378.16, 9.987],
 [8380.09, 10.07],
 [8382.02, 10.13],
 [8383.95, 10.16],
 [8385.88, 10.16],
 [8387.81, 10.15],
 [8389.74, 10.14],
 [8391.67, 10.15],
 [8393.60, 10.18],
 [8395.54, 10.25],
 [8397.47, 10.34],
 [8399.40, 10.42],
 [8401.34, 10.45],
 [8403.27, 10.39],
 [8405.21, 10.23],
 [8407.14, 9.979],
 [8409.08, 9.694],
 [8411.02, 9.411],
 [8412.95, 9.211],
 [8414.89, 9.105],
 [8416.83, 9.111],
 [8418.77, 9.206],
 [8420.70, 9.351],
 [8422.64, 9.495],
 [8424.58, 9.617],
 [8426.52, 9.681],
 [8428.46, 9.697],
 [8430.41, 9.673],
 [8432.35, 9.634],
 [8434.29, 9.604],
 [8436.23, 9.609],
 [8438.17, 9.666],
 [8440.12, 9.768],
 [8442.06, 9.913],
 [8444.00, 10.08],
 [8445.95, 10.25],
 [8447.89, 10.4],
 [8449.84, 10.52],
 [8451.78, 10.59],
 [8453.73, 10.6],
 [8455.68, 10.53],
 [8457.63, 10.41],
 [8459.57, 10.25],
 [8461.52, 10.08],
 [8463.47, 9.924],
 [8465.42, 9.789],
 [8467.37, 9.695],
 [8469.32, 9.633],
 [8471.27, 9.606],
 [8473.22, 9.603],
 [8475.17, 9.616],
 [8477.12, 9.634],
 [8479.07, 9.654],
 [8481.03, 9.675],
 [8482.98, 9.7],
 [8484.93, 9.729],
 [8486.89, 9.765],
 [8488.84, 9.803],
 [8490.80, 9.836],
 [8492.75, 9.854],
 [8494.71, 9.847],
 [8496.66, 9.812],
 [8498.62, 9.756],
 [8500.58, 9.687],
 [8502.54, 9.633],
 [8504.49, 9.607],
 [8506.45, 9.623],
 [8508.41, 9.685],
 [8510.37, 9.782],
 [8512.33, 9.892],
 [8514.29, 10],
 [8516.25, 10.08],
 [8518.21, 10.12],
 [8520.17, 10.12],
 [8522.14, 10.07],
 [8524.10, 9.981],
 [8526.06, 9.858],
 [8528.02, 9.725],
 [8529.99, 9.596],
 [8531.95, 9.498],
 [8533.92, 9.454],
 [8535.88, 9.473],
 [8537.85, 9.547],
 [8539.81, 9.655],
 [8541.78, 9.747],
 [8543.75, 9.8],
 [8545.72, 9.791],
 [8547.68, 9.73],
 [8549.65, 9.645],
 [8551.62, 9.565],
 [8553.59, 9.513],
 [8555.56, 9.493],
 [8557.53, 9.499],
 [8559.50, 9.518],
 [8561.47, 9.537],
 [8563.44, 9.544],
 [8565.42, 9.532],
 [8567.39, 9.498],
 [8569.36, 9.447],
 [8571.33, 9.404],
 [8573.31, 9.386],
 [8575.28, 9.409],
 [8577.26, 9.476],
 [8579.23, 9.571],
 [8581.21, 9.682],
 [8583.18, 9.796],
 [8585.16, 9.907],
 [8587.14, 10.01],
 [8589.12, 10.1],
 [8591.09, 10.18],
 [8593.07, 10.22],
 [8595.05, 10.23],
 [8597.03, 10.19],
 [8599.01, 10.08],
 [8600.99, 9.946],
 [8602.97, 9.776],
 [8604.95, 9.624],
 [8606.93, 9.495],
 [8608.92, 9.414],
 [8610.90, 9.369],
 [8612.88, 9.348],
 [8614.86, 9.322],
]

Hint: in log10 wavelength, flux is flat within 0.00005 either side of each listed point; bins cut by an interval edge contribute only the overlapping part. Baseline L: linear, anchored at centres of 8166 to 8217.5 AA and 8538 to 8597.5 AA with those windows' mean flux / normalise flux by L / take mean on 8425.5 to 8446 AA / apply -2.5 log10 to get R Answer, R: 0.24 mag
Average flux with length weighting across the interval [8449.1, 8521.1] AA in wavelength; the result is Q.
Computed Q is 9.89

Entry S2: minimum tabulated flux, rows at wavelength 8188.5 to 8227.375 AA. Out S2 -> 9.556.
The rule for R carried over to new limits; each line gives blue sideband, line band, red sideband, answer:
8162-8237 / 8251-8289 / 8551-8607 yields 0.38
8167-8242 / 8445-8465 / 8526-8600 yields 0.08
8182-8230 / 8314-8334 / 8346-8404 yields 0.10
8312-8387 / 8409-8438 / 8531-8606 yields 0.04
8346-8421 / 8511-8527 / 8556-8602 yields -0.03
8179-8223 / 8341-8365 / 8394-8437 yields 0.14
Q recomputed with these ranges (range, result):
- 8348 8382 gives 9.83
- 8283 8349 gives 9.86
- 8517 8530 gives 9.95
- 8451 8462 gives 10.4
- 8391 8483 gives 9.88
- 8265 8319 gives 9.92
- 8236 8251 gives 10.2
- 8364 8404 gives 10.1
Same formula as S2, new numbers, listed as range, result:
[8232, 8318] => 9.663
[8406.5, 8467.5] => 9.105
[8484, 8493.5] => 9.729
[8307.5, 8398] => 9.424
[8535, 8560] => 9.473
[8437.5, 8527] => 9.603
